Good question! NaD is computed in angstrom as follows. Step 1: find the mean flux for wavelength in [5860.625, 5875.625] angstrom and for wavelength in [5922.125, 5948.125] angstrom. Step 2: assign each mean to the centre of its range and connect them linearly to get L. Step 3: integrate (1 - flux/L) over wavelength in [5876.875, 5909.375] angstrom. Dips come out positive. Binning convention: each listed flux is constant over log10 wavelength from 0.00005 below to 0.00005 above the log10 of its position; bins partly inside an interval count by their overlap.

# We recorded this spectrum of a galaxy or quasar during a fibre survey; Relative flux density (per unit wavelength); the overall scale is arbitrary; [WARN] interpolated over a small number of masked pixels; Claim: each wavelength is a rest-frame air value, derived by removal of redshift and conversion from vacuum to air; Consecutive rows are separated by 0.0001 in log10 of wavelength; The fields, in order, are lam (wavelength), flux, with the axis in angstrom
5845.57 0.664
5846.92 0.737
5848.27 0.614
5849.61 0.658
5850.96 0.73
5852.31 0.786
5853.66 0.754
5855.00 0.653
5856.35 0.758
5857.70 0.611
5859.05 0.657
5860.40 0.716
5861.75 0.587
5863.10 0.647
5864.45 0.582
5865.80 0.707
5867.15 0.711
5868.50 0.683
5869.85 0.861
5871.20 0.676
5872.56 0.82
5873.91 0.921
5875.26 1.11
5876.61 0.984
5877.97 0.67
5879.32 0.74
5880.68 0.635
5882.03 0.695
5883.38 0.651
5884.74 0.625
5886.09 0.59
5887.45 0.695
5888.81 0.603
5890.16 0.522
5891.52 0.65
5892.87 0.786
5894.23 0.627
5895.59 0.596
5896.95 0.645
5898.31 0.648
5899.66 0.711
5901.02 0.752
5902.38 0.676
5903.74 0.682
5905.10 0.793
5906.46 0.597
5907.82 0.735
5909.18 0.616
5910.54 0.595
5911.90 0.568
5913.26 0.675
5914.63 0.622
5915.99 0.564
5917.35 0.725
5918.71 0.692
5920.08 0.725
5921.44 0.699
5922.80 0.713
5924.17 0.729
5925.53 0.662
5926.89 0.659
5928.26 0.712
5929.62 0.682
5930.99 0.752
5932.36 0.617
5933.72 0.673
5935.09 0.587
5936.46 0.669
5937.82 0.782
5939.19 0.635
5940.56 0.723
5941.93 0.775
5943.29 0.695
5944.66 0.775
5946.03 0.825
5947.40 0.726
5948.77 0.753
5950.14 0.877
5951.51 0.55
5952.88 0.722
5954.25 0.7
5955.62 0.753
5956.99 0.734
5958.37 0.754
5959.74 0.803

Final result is 2.8 angstrom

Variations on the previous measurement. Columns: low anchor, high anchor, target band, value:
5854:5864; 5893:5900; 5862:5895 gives -2.8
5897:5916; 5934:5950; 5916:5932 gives -0.1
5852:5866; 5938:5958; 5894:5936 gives 2.5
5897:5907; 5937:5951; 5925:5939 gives 1.1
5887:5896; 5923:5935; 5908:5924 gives 0.2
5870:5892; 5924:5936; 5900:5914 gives 0.6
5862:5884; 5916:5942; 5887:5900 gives 1.5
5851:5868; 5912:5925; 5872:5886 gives -2.0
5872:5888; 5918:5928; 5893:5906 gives 0.9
